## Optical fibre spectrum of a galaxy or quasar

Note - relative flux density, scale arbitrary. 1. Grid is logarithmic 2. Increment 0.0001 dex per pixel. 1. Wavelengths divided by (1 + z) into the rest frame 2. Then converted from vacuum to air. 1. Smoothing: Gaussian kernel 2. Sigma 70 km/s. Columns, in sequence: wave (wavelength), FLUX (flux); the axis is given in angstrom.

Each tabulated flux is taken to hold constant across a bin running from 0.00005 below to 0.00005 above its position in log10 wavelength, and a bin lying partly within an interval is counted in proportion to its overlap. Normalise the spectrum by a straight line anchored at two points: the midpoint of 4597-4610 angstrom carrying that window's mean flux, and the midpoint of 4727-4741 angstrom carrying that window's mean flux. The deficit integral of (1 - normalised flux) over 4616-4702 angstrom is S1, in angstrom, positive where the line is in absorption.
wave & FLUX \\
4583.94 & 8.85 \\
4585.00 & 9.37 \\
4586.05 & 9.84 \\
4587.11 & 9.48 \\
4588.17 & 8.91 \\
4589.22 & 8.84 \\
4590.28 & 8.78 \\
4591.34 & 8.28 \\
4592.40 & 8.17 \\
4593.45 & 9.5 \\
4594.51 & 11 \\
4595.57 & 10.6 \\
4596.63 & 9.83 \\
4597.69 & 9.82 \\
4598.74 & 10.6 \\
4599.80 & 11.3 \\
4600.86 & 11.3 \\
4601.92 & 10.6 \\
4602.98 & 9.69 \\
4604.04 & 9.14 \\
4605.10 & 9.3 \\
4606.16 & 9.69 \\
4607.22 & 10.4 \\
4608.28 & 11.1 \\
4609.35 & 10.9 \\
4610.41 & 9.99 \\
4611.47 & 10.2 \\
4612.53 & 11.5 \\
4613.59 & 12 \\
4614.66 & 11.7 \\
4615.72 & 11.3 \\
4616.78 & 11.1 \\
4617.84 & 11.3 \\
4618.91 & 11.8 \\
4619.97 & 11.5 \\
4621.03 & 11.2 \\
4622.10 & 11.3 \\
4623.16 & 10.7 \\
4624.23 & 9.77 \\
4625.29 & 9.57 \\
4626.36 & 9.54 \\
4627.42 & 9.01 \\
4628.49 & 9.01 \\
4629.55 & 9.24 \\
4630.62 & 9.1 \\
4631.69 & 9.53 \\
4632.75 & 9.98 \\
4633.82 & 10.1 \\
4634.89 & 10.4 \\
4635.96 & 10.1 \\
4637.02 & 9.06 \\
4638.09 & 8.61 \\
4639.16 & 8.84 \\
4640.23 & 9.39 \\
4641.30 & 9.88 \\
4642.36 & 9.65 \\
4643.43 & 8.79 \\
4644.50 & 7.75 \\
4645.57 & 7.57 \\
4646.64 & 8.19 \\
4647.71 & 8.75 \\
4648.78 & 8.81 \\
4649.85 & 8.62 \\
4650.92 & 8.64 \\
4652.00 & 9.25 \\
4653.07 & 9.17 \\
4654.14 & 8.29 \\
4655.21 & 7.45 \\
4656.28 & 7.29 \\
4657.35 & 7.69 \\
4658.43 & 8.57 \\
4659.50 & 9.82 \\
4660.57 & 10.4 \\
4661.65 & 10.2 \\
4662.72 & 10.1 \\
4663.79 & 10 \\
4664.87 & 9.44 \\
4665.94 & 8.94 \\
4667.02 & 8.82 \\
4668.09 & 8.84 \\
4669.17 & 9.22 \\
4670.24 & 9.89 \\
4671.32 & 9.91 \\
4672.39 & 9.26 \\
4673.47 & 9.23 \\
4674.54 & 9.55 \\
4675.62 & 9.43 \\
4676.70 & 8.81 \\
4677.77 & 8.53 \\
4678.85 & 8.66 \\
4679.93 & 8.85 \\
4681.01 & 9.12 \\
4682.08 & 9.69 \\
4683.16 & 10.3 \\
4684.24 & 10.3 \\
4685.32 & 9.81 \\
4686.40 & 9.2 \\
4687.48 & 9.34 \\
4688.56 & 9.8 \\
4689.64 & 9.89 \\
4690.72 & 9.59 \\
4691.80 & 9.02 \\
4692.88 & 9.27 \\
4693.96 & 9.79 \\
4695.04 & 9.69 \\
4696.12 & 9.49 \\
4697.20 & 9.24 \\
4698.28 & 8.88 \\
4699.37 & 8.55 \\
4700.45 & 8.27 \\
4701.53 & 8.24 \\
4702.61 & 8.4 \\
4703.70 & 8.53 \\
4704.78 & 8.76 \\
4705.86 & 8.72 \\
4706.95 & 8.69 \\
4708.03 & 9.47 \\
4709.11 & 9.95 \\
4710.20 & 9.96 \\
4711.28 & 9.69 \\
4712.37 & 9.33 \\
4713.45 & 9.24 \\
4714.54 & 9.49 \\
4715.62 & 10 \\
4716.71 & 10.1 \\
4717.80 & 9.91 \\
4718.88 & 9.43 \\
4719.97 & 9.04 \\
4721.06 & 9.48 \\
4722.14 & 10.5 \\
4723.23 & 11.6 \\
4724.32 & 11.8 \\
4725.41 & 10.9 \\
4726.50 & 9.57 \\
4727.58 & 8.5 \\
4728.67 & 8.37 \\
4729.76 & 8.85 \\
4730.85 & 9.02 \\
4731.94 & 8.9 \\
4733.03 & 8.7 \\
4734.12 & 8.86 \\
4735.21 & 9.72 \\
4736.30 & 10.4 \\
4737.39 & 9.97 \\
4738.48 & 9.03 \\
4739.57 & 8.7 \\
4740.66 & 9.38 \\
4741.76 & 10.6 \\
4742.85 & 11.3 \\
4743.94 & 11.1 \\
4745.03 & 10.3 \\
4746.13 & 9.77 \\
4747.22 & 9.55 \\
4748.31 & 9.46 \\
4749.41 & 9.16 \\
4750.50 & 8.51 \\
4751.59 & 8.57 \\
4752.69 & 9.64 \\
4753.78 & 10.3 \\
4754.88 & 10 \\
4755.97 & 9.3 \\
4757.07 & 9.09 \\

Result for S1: 3.71 angstrom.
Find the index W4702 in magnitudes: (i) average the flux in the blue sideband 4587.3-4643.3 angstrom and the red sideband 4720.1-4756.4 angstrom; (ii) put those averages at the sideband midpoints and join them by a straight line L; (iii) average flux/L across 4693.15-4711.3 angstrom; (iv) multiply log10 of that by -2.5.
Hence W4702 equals 0.08 mag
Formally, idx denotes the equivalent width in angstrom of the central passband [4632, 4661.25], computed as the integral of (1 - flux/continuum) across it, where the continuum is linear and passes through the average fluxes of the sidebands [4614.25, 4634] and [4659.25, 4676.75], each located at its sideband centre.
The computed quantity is 2.94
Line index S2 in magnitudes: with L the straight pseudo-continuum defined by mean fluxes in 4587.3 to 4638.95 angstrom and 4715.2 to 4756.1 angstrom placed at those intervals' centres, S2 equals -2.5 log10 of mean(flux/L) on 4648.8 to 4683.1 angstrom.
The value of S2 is 0.10 mag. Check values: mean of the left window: 10.1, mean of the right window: 9.69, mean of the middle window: 9.1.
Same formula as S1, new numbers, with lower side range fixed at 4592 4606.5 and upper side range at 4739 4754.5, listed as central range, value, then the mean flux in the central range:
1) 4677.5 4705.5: 1.9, 9.2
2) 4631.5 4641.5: 0.4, 9.58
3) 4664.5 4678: 0.9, 9.24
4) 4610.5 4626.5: -1.5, 11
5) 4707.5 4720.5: 0.2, 9.63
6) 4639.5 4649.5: 1.2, 8.76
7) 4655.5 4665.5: 0.7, 9.23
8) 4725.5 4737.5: 0.7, 9.21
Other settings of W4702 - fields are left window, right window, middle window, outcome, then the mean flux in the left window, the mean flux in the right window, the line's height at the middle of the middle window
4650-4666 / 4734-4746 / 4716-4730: -0.01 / 9.01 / 9.97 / 9.77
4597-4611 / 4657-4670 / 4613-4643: -0.03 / 10.3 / 9.37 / 9.92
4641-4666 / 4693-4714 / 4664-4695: -0.05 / 8.88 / 9.1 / 9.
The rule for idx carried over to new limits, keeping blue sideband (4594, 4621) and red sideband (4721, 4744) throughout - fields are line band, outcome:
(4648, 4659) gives 2.10 angstrom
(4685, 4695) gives 0.56 angstrom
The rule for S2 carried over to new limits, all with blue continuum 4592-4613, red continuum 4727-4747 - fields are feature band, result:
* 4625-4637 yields 0.06 mag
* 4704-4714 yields 0.04 mag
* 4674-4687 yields 0.05 mag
